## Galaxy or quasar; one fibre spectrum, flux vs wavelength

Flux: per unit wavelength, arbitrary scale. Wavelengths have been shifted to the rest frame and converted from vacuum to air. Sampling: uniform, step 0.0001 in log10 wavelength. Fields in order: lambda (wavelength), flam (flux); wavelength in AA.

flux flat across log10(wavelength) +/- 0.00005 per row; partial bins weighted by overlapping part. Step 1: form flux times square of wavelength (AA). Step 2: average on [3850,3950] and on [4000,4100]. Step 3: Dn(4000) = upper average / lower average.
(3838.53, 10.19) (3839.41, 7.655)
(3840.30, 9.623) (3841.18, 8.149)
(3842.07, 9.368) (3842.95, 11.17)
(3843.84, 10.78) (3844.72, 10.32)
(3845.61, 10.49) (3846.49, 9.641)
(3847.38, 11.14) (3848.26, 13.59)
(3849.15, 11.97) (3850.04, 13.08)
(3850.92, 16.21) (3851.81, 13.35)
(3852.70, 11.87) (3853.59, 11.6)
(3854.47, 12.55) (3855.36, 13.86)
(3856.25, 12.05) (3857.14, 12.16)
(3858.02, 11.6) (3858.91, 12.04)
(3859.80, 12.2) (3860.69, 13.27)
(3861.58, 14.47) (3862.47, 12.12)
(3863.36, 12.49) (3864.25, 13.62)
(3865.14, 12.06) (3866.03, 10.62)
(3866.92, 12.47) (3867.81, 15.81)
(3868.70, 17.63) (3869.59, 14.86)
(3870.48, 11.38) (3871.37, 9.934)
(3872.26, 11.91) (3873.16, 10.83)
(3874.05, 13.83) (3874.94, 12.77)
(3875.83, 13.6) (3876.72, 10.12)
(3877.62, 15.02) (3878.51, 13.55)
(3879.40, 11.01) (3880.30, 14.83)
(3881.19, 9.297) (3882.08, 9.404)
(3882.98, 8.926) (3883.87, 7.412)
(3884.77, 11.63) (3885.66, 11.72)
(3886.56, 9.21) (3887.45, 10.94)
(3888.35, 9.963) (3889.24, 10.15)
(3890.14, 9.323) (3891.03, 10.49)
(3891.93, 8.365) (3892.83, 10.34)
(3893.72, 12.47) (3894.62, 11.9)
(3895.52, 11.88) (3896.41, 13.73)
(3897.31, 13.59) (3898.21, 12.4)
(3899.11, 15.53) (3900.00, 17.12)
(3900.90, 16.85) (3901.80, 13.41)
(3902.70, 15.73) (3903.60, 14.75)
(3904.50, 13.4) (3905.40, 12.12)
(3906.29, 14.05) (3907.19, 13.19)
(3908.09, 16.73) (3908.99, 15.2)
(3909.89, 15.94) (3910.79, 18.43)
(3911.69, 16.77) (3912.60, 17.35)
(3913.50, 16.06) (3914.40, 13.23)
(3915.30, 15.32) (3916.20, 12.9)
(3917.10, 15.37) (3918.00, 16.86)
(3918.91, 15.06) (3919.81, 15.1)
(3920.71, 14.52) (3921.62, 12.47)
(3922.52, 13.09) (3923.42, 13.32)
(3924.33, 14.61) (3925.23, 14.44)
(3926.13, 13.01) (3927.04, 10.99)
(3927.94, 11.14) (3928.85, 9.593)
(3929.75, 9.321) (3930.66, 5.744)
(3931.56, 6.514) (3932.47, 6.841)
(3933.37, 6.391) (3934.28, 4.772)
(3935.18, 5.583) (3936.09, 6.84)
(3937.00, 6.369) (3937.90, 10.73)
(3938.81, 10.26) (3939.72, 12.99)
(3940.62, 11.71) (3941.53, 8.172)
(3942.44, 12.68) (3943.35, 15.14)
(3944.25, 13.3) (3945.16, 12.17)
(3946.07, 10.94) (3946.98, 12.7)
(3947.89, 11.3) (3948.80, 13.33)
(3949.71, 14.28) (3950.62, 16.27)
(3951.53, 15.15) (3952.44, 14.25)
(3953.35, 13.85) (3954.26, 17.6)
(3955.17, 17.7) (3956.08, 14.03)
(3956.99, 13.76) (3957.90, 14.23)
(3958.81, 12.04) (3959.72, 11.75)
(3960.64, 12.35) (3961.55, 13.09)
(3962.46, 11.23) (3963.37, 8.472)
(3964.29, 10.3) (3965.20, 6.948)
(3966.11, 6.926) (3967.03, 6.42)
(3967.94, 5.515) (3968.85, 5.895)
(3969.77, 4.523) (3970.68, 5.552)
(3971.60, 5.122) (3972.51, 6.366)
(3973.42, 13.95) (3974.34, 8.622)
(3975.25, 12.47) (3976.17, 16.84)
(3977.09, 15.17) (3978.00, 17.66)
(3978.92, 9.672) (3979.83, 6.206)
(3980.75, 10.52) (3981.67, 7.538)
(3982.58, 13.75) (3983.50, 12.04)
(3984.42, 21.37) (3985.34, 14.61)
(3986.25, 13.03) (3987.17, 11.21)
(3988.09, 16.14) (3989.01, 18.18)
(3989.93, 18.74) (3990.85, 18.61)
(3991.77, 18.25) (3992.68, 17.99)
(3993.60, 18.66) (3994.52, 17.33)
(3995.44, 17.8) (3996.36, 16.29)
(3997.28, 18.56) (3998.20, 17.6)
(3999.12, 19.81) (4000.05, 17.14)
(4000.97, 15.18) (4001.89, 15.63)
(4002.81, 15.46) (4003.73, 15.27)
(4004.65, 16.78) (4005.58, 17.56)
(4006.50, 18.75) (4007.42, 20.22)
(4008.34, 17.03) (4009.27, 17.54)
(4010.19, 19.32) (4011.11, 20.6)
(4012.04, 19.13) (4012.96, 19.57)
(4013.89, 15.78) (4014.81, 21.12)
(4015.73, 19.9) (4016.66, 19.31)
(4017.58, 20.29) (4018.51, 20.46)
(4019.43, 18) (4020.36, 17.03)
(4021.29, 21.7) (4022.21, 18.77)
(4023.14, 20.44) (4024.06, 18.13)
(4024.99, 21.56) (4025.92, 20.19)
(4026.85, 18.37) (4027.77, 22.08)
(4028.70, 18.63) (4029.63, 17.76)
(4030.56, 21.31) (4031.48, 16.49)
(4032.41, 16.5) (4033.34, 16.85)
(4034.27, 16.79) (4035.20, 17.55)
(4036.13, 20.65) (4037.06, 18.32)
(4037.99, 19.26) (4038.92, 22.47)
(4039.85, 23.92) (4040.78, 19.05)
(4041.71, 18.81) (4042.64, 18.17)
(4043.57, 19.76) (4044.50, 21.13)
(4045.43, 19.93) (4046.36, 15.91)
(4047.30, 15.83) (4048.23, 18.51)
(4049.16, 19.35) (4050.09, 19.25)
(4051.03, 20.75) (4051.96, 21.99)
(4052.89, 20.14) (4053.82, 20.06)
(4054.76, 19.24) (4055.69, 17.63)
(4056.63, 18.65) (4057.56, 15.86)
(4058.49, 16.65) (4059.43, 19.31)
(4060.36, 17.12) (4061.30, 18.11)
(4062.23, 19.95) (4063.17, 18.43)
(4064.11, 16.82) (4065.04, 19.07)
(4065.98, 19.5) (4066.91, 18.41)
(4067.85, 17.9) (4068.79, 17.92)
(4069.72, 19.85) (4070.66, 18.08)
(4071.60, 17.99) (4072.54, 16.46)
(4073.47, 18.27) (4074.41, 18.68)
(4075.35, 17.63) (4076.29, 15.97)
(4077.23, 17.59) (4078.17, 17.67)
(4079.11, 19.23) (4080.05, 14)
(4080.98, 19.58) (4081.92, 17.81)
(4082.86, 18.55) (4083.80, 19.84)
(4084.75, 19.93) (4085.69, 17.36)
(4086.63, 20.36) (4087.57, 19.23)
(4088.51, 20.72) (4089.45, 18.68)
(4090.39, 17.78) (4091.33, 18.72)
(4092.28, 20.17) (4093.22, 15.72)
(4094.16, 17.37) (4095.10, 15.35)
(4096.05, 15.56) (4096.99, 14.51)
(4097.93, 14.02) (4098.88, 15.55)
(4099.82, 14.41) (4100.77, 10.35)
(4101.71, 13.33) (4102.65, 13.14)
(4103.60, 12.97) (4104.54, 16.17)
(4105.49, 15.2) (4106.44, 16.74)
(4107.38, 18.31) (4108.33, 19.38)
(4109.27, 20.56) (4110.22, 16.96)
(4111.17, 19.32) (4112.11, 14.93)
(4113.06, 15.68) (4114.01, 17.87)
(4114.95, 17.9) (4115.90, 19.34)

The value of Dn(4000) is 1.61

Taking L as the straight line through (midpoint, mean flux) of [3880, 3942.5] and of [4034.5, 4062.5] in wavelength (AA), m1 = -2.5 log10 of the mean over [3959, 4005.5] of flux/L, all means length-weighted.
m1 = 0.20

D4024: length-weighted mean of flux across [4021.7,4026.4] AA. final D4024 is 19.8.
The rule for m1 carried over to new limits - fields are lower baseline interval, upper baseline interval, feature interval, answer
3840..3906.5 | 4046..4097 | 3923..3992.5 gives 0.26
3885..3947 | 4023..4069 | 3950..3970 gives 0.24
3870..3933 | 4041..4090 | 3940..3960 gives 0.07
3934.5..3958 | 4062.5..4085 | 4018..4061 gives -0.15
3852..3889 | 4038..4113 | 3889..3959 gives 0.07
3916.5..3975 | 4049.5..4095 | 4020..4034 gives -0.20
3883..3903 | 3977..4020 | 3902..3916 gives -0.20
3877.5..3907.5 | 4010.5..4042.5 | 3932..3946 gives 0.46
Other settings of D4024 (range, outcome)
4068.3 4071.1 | 18.6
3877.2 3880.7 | 13.6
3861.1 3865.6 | 12.9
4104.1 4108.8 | 17.2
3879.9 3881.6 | 12.1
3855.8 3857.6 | 12.1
